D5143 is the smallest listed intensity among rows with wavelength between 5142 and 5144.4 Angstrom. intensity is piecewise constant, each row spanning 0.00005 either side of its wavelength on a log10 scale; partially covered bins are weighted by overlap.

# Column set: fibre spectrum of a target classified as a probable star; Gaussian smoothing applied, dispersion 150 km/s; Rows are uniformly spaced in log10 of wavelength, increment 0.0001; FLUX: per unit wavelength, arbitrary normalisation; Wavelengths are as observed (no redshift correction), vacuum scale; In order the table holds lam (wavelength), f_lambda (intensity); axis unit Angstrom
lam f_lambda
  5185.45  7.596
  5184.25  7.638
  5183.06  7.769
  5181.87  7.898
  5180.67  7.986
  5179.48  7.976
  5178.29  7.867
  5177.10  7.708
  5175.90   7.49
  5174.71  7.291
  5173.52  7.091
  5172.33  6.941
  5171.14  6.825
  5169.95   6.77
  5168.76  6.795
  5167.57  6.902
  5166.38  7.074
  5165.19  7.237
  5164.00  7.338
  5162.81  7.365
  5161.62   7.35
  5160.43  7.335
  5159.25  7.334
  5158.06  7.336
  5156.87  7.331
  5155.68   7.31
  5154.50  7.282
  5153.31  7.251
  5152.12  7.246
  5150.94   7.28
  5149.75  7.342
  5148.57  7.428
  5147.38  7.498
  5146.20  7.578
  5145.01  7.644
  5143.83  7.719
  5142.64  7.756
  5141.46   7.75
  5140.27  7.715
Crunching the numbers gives 7.719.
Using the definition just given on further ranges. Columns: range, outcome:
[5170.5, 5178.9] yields 6.825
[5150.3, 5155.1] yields 7.246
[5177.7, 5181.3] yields 7.867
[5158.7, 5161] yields 7.334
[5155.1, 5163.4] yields 7.31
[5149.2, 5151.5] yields 7.28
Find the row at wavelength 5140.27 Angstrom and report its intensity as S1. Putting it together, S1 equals 7.715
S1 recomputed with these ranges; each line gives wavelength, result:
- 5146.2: 7.578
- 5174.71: 7.291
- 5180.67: 7.986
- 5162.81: 7.365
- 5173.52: 7.091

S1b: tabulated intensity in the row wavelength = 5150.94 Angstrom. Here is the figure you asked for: 7.28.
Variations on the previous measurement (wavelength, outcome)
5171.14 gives 6.825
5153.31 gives 7.251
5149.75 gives 7.342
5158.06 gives 7.336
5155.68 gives 7.31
